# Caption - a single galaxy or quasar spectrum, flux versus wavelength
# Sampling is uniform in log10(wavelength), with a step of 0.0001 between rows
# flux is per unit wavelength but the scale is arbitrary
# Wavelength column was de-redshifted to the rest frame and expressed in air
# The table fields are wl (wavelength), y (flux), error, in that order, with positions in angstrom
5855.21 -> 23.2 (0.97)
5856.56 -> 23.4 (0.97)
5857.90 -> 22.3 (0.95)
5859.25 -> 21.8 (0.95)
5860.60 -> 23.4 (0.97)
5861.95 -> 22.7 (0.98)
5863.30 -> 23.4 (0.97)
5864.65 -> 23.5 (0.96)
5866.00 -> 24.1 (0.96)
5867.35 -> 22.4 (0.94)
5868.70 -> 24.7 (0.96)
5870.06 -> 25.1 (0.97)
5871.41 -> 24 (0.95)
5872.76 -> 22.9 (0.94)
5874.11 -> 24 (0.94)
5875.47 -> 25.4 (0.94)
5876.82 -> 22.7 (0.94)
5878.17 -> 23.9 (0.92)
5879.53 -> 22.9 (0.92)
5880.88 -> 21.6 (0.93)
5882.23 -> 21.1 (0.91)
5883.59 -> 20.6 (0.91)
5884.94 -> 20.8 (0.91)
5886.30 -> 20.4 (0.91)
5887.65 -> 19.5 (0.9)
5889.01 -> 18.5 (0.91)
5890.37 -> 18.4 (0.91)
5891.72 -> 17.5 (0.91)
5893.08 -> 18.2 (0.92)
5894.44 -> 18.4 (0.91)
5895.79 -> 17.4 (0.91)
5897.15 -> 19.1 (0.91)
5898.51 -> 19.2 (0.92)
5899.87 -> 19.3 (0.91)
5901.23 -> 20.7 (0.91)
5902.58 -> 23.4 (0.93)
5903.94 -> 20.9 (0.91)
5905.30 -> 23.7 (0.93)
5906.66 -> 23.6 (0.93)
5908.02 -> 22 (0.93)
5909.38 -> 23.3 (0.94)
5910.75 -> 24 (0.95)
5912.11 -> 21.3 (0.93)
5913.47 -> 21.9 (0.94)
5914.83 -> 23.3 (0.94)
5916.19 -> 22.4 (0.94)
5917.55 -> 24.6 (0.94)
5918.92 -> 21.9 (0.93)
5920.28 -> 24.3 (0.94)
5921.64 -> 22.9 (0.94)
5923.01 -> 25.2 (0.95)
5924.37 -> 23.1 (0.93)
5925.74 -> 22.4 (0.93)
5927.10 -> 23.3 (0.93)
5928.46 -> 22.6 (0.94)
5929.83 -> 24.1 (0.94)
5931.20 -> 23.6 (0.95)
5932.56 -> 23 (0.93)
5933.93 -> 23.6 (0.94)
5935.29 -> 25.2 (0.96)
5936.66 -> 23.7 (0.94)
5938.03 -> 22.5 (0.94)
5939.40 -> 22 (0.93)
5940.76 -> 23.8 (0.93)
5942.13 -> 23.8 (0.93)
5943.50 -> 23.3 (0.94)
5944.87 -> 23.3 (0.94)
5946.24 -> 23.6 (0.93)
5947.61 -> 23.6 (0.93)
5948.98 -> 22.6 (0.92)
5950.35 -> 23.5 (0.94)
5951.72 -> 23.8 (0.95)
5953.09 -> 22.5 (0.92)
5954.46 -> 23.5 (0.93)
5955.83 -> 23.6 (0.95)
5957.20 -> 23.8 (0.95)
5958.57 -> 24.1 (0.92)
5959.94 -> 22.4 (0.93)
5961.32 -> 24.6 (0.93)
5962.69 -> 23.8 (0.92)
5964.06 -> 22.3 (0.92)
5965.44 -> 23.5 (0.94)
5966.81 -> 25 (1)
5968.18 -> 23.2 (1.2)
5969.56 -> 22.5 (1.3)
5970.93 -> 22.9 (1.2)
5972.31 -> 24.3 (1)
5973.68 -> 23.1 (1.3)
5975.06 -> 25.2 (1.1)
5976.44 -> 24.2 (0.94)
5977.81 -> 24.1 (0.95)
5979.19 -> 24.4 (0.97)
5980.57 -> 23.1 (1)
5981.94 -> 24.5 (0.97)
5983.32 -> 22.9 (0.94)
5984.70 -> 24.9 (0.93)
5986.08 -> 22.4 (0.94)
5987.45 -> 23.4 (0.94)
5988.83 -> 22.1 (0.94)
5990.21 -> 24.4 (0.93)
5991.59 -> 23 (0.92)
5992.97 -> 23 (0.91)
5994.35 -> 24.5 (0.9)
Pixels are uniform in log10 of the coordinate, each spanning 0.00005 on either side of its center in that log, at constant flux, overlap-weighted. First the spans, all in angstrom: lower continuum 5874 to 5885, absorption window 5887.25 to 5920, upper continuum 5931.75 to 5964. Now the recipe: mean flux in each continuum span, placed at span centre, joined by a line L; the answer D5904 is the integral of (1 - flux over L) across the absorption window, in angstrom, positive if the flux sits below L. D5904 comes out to 2.7 angstrom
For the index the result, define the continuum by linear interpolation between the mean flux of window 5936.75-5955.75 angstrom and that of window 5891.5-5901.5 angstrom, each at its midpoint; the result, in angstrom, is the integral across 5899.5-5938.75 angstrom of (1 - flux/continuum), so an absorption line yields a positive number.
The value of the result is -4.3 angstrom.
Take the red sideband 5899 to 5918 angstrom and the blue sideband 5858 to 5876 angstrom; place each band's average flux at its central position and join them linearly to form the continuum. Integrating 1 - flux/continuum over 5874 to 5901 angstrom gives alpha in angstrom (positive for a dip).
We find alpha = 3.1 angstrom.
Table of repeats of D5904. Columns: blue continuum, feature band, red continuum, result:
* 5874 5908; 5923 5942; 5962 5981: -0.93 angstrom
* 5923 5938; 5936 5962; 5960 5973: 0.15 angstrom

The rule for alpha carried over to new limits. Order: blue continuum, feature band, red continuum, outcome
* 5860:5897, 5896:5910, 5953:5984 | 0.5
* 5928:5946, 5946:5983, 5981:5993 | -0.3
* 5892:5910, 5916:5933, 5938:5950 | -1.0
